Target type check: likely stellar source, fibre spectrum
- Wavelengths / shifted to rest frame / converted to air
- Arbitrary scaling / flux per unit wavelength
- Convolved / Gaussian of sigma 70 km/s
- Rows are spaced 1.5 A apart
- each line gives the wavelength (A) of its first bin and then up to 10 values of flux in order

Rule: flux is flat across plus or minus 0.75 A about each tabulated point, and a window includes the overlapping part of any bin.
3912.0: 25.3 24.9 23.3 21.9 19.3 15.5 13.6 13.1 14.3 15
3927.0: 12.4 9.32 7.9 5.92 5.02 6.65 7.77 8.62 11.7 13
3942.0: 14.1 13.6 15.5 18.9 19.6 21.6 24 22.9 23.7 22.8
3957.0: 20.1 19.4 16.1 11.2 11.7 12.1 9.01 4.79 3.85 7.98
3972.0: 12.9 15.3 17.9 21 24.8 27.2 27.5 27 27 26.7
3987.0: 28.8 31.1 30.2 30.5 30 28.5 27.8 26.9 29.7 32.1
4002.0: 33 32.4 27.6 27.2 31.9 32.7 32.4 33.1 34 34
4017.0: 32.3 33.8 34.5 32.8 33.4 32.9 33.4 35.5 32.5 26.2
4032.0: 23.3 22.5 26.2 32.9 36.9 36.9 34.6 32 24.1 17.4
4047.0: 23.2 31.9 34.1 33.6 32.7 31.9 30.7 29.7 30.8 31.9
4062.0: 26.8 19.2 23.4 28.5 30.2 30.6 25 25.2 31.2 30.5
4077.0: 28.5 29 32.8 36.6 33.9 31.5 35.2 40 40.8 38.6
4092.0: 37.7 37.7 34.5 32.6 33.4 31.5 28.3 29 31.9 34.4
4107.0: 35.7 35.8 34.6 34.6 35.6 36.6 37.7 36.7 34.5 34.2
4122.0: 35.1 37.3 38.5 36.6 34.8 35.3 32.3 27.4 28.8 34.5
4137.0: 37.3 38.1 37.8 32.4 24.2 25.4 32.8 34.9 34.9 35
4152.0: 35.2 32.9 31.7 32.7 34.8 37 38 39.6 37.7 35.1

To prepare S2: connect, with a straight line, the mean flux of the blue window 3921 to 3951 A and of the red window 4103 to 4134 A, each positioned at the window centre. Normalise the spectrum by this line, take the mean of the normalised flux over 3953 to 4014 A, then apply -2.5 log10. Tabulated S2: -0.246 mag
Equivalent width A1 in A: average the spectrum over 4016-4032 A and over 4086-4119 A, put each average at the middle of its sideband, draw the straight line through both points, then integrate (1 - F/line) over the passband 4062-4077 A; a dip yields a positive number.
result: 3.0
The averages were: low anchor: 32.3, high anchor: 35.1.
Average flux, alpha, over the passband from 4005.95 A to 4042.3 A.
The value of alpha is 31.9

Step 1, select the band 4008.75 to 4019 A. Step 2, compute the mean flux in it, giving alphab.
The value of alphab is 33.2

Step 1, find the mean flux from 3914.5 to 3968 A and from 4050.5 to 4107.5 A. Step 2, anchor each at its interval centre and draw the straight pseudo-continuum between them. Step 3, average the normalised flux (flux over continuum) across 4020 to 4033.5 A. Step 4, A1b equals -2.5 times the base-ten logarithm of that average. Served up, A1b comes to -0.22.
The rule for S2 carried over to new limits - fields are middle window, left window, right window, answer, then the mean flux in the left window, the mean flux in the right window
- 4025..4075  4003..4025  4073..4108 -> 0.129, 32.3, 33.7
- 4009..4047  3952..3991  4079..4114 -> -0.188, 19.4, 34.6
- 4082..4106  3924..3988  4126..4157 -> -0.200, 16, 33.1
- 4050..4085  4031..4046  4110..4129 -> 0.054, 28.8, 36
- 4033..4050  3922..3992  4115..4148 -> -0.168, 16.8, 33.9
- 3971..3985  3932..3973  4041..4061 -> -0.212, 14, 29.7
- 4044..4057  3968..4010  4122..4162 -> -0.008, 25.5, 33.9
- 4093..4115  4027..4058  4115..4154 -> -0.033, 29.9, 34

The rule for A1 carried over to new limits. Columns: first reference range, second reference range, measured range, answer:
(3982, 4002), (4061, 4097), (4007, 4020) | -1.4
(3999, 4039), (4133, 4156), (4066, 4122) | -1.8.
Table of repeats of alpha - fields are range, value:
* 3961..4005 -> 22.5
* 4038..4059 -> 30.5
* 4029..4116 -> 31.4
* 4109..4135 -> 34.7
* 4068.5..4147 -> 33.6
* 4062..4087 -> 29.5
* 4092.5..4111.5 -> 33.4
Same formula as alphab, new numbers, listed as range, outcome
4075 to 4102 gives 34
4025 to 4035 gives 28.8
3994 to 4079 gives 30.1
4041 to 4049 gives 26.4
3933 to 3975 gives 14.3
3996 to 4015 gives 31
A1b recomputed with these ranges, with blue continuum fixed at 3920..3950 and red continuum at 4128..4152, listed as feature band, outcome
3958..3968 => 0.24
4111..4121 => -0.17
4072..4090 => -0.22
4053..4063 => -0.22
